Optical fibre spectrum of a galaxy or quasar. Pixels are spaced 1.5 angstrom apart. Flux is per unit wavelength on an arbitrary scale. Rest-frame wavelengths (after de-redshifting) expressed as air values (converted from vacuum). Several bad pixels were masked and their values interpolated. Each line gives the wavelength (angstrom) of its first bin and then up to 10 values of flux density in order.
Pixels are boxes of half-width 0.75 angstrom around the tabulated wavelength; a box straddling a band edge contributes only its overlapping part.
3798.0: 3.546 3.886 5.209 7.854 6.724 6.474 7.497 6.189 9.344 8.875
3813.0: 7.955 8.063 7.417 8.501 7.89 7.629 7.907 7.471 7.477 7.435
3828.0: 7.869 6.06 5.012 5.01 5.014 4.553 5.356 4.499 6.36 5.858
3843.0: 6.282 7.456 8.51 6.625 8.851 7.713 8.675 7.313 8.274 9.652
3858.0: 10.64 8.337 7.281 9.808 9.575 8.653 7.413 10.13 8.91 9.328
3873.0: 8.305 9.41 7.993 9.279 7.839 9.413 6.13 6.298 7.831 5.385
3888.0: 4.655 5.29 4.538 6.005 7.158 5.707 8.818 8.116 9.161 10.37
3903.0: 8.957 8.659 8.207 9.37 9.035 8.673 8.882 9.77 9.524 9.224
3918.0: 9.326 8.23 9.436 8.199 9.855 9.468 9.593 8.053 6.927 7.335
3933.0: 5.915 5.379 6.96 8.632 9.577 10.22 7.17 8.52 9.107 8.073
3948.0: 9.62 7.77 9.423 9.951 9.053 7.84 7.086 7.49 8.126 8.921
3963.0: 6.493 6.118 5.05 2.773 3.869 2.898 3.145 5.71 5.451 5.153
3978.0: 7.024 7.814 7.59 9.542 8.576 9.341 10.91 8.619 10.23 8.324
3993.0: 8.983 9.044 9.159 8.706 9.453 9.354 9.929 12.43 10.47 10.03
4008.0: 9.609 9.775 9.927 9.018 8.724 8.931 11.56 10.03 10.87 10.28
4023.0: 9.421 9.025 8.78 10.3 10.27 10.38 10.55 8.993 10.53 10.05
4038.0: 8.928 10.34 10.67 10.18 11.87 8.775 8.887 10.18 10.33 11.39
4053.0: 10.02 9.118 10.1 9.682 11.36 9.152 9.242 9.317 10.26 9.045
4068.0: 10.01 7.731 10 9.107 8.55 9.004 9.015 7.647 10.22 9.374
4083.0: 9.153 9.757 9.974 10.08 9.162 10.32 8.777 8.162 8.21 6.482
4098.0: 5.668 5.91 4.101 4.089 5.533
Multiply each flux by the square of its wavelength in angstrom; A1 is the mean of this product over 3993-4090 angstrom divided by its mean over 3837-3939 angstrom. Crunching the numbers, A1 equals 1.3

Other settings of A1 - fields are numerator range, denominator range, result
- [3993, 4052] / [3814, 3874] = 1.43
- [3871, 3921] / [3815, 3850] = 1.23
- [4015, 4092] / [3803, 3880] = 1.42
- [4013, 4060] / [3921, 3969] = 1.33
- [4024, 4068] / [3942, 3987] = 1.43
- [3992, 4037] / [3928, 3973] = 1.40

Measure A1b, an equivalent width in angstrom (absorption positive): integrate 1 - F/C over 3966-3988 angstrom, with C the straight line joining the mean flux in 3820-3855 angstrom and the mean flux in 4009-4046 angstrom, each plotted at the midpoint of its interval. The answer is 6.60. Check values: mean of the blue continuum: 6.76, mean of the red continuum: 9.94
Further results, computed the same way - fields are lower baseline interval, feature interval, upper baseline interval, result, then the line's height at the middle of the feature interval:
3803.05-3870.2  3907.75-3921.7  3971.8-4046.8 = -1.36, 8.32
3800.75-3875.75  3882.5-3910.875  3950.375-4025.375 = 1.56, 7.89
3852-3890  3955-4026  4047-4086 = 5.89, 9.01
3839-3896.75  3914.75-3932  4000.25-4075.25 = -0.73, 8.41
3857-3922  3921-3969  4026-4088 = 4.85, 8.75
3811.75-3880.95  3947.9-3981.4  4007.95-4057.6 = 9.04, 9.12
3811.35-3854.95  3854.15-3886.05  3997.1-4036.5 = -4.09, 7.6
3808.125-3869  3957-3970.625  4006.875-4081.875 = 4.47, 8.87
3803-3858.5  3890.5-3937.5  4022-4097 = -0.92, 8.09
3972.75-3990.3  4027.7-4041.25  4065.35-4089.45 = -2.19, 8.67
